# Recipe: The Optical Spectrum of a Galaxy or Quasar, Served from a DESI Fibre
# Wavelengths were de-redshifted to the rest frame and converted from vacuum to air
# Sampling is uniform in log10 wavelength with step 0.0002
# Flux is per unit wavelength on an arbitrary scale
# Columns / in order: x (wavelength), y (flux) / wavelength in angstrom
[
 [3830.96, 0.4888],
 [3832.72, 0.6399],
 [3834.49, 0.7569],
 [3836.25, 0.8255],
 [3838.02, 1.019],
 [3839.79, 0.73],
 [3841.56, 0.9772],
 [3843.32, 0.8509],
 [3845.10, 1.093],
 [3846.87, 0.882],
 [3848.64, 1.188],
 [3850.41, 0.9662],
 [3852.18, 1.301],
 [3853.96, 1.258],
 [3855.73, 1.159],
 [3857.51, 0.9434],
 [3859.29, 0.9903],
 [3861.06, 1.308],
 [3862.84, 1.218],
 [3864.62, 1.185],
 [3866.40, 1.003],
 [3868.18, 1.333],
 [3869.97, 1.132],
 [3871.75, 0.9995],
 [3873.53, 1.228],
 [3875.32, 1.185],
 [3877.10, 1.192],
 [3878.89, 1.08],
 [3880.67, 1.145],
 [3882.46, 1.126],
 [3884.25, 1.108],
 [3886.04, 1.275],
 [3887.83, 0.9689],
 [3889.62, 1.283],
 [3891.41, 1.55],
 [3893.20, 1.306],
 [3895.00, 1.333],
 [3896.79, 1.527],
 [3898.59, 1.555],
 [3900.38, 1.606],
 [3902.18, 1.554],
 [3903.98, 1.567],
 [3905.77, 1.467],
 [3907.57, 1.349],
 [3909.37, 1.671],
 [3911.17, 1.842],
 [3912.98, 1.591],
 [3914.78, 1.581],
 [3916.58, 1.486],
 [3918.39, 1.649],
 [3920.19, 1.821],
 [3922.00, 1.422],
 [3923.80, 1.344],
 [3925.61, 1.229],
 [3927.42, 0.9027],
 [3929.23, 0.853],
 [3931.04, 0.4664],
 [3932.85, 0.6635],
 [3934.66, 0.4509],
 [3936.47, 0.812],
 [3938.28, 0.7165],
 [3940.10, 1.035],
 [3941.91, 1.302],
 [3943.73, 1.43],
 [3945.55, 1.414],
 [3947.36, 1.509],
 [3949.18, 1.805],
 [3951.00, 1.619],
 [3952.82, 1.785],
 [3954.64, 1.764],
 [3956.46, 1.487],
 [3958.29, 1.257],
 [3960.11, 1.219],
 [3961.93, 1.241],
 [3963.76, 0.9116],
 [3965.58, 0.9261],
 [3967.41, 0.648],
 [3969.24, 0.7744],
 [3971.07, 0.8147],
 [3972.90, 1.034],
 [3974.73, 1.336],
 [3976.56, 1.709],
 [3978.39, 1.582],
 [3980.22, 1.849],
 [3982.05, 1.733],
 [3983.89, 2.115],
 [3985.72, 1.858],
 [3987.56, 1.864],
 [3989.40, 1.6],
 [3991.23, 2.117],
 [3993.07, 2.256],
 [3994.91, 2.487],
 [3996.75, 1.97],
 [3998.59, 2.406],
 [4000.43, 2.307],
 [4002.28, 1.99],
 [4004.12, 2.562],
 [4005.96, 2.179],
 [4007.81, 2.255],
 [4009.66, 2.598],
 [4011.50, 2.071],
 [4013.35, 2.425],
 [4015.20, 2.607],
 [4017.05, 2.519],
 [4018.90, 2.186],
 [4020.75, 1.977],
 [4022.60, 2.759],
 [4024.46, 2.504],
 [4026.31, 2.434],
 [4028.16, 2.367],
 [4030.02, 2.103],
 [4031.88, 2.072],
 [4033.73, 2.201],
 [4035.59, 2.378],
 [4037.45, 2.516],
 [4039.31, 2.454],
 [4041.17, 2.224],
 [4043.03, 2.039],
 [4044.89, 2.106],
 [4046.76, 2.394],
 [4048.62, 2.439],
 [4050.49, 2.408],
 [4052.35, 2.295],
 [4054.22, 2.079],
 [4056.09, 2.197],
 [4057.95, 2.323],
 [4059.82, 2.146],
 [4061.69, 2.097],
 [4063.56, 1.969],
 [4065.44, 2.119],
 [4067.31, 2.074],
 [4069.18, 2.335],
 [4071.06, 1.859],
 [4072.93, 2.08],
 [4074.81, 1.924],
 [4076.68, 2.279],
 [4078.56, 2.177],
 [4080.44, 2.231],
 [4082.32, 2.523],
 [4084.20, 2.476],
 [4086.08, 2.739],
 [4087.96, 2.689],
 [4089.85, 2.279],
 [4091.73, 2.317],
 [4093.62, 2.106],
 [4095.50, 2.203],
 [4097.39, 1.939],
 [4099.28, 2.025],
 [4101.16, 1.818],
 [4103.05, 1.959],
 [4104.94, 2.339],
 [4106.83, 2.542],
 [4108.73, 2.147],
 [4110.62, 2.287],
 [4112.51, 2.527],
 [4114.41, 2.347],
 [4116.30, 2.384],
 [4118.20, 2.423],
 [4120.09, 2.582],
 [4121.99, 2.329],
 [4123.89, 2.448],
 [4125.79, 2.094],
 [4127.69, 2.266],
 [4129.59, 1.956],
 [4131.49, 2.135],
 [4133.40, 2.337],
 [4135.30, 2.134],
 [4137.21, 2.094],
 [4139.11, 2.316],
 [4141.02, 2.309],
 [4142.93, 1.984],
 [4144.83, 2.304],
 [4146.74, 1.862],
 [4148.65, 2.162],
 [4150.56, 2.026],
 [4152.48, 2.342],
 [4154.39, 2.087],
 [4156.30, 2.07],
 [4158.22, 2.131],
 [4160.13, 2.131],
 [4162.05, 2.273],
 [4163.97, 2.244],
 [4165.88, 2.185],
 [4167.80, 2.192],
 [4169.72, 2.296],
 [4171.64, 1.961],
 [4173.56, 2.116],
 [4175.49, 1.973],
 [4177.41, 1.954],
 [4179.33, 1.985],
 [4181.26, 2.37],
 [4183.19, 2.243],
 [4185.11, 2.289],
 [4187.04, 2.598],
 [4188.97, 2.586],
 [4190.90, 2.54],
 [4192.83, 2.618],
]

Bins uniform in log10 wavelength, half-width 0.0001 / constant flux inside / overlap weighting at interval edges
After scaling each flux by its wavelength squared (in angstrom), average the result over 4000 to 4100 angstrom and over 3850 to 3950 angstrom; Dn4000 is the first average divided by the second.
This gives 1.95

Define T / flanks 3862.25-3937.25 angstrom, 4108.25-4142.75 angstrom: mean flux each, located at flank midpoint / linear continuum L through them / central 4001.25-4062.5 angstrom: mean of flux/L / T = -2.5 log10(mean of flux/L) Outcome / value -0.235 mag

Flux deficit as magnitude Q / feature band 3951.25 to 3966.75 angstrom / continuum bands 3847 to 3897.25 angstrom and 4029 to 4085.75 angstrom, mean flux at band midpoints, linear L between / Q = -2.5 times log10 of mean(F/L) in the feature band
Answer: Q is 0.25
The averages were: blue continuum 1.18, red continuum 2.22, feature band 1.33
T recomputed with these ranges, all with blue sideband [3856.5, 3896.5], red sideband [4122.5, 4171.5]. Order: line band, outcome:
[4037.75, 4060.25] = -0.24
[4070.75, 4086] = -0.17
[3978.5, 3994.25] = -0.21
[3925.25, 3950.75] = 0.32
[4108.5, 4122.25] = -0.16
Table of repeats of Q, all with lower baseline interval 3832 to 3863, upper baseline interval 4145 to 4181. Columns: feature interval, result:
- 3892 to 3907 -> -0.24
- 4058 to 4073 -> -0.18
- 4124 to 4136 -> -0.09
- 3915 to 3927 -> -0.17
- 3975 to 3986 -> -0.20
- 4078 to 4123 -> -0.21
